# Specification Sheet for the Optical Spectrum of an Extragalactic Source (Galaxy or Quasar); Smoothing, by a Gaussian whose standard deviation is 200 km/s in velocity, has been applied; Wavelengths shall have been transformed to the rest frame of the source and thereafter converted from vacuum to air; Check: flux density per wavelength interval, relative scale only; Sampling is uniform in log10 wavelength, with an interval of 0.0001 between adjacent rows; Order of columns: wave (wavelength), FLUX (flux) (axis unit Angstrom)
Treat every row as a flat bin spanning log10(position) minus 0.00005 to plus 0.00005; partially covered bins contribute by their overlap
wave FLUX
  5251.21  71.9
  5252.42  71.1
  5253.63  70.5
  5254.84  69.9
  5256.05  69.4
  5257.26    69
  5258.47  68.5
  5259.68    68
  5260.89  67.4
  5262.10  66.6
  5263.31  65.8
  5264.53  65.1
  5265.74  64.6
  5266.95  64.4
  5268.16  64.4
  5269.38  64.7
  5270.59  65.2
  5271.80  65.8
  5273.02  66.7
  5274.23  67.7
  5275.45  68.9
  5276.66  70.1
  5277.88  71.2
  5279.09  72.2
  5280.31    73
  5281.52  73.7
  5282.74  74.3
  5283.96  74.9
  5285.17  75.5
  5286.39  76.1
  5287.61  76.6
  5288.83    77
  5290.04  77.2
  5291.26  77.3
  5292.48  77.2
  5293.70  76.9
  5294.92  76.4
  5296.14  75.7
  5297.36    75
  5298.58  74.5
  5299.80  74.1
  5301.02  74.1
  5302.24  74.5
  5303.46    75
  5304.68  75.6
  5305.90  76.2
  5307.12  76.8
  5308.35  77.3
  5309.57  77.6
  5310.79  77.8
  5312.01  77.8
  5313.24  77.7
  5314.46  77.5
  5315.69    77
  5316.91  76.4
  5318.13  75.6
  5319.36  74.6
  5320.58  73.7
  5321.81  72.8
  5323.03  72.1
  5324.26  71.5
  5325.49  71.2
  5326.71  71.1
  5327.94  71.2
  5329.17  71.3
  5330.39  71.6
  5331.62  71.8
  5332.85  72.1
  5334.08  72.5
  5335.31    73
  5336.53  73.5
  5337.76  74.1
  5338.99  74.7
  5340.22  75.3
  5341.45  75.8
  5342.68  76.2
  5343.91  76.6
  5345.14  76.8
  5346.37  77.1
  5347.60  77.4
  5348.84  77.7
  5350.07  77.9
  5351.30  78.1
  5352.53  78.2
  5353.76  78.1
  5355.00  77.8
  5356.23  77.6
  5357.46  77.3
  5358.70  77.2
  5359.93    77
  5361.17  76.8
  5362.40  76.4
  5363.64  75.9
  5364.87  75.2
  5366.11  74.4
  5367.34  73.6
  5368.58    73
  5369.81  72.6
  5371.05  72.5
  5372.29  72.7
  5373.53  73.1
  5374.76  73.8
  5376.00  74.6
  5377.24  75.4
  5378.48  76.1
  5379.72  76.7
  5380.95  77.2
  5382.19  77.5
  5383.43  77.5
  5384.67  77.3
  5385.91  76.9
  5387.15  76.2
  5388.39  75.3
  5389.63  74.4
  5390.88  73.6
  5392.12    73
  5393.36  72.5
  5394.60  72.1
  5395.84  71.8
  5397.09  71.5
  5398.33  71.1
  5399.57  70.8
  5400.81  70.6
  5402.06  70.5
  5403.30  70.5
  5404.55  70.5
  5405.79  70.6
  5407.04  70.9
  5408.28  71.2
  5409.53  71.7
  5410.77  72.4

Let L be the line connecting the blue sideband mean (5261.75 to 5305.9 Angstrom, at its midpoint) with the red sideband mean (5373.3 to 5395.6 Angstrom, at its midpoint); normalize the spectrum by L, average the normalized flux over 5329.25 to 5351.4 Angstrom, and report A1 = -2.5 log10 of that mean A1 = -0.02 mag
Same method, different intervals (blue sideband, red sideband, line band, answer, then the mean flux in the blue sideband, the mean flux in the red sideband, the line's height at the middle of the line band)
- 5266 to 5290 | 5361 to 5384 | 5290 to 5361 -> -0.038 mag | 70.7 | 75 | 72.9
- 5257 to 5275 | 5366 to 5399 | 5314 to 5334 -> -0.044 mag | 66.2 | 74.3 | 70.3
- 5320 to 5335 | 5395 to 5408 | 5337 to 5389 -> -0.067 mag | 71.9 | 70.9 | 71.4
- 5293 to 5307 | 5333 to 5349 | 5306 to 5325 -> -0.005 mag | 75.4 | 75.3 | 75.3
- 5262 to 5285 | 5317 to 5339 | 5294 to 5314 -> -0.076 mag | 68.6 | 72.7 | 70.9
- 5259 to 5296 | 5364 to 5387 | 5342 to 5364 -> -0.045 mag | 70.9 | 75.1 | 74.1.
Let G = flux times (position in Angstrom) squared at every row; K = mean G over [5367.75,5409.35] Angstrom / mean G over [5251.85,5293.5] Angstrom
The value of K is 1.1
